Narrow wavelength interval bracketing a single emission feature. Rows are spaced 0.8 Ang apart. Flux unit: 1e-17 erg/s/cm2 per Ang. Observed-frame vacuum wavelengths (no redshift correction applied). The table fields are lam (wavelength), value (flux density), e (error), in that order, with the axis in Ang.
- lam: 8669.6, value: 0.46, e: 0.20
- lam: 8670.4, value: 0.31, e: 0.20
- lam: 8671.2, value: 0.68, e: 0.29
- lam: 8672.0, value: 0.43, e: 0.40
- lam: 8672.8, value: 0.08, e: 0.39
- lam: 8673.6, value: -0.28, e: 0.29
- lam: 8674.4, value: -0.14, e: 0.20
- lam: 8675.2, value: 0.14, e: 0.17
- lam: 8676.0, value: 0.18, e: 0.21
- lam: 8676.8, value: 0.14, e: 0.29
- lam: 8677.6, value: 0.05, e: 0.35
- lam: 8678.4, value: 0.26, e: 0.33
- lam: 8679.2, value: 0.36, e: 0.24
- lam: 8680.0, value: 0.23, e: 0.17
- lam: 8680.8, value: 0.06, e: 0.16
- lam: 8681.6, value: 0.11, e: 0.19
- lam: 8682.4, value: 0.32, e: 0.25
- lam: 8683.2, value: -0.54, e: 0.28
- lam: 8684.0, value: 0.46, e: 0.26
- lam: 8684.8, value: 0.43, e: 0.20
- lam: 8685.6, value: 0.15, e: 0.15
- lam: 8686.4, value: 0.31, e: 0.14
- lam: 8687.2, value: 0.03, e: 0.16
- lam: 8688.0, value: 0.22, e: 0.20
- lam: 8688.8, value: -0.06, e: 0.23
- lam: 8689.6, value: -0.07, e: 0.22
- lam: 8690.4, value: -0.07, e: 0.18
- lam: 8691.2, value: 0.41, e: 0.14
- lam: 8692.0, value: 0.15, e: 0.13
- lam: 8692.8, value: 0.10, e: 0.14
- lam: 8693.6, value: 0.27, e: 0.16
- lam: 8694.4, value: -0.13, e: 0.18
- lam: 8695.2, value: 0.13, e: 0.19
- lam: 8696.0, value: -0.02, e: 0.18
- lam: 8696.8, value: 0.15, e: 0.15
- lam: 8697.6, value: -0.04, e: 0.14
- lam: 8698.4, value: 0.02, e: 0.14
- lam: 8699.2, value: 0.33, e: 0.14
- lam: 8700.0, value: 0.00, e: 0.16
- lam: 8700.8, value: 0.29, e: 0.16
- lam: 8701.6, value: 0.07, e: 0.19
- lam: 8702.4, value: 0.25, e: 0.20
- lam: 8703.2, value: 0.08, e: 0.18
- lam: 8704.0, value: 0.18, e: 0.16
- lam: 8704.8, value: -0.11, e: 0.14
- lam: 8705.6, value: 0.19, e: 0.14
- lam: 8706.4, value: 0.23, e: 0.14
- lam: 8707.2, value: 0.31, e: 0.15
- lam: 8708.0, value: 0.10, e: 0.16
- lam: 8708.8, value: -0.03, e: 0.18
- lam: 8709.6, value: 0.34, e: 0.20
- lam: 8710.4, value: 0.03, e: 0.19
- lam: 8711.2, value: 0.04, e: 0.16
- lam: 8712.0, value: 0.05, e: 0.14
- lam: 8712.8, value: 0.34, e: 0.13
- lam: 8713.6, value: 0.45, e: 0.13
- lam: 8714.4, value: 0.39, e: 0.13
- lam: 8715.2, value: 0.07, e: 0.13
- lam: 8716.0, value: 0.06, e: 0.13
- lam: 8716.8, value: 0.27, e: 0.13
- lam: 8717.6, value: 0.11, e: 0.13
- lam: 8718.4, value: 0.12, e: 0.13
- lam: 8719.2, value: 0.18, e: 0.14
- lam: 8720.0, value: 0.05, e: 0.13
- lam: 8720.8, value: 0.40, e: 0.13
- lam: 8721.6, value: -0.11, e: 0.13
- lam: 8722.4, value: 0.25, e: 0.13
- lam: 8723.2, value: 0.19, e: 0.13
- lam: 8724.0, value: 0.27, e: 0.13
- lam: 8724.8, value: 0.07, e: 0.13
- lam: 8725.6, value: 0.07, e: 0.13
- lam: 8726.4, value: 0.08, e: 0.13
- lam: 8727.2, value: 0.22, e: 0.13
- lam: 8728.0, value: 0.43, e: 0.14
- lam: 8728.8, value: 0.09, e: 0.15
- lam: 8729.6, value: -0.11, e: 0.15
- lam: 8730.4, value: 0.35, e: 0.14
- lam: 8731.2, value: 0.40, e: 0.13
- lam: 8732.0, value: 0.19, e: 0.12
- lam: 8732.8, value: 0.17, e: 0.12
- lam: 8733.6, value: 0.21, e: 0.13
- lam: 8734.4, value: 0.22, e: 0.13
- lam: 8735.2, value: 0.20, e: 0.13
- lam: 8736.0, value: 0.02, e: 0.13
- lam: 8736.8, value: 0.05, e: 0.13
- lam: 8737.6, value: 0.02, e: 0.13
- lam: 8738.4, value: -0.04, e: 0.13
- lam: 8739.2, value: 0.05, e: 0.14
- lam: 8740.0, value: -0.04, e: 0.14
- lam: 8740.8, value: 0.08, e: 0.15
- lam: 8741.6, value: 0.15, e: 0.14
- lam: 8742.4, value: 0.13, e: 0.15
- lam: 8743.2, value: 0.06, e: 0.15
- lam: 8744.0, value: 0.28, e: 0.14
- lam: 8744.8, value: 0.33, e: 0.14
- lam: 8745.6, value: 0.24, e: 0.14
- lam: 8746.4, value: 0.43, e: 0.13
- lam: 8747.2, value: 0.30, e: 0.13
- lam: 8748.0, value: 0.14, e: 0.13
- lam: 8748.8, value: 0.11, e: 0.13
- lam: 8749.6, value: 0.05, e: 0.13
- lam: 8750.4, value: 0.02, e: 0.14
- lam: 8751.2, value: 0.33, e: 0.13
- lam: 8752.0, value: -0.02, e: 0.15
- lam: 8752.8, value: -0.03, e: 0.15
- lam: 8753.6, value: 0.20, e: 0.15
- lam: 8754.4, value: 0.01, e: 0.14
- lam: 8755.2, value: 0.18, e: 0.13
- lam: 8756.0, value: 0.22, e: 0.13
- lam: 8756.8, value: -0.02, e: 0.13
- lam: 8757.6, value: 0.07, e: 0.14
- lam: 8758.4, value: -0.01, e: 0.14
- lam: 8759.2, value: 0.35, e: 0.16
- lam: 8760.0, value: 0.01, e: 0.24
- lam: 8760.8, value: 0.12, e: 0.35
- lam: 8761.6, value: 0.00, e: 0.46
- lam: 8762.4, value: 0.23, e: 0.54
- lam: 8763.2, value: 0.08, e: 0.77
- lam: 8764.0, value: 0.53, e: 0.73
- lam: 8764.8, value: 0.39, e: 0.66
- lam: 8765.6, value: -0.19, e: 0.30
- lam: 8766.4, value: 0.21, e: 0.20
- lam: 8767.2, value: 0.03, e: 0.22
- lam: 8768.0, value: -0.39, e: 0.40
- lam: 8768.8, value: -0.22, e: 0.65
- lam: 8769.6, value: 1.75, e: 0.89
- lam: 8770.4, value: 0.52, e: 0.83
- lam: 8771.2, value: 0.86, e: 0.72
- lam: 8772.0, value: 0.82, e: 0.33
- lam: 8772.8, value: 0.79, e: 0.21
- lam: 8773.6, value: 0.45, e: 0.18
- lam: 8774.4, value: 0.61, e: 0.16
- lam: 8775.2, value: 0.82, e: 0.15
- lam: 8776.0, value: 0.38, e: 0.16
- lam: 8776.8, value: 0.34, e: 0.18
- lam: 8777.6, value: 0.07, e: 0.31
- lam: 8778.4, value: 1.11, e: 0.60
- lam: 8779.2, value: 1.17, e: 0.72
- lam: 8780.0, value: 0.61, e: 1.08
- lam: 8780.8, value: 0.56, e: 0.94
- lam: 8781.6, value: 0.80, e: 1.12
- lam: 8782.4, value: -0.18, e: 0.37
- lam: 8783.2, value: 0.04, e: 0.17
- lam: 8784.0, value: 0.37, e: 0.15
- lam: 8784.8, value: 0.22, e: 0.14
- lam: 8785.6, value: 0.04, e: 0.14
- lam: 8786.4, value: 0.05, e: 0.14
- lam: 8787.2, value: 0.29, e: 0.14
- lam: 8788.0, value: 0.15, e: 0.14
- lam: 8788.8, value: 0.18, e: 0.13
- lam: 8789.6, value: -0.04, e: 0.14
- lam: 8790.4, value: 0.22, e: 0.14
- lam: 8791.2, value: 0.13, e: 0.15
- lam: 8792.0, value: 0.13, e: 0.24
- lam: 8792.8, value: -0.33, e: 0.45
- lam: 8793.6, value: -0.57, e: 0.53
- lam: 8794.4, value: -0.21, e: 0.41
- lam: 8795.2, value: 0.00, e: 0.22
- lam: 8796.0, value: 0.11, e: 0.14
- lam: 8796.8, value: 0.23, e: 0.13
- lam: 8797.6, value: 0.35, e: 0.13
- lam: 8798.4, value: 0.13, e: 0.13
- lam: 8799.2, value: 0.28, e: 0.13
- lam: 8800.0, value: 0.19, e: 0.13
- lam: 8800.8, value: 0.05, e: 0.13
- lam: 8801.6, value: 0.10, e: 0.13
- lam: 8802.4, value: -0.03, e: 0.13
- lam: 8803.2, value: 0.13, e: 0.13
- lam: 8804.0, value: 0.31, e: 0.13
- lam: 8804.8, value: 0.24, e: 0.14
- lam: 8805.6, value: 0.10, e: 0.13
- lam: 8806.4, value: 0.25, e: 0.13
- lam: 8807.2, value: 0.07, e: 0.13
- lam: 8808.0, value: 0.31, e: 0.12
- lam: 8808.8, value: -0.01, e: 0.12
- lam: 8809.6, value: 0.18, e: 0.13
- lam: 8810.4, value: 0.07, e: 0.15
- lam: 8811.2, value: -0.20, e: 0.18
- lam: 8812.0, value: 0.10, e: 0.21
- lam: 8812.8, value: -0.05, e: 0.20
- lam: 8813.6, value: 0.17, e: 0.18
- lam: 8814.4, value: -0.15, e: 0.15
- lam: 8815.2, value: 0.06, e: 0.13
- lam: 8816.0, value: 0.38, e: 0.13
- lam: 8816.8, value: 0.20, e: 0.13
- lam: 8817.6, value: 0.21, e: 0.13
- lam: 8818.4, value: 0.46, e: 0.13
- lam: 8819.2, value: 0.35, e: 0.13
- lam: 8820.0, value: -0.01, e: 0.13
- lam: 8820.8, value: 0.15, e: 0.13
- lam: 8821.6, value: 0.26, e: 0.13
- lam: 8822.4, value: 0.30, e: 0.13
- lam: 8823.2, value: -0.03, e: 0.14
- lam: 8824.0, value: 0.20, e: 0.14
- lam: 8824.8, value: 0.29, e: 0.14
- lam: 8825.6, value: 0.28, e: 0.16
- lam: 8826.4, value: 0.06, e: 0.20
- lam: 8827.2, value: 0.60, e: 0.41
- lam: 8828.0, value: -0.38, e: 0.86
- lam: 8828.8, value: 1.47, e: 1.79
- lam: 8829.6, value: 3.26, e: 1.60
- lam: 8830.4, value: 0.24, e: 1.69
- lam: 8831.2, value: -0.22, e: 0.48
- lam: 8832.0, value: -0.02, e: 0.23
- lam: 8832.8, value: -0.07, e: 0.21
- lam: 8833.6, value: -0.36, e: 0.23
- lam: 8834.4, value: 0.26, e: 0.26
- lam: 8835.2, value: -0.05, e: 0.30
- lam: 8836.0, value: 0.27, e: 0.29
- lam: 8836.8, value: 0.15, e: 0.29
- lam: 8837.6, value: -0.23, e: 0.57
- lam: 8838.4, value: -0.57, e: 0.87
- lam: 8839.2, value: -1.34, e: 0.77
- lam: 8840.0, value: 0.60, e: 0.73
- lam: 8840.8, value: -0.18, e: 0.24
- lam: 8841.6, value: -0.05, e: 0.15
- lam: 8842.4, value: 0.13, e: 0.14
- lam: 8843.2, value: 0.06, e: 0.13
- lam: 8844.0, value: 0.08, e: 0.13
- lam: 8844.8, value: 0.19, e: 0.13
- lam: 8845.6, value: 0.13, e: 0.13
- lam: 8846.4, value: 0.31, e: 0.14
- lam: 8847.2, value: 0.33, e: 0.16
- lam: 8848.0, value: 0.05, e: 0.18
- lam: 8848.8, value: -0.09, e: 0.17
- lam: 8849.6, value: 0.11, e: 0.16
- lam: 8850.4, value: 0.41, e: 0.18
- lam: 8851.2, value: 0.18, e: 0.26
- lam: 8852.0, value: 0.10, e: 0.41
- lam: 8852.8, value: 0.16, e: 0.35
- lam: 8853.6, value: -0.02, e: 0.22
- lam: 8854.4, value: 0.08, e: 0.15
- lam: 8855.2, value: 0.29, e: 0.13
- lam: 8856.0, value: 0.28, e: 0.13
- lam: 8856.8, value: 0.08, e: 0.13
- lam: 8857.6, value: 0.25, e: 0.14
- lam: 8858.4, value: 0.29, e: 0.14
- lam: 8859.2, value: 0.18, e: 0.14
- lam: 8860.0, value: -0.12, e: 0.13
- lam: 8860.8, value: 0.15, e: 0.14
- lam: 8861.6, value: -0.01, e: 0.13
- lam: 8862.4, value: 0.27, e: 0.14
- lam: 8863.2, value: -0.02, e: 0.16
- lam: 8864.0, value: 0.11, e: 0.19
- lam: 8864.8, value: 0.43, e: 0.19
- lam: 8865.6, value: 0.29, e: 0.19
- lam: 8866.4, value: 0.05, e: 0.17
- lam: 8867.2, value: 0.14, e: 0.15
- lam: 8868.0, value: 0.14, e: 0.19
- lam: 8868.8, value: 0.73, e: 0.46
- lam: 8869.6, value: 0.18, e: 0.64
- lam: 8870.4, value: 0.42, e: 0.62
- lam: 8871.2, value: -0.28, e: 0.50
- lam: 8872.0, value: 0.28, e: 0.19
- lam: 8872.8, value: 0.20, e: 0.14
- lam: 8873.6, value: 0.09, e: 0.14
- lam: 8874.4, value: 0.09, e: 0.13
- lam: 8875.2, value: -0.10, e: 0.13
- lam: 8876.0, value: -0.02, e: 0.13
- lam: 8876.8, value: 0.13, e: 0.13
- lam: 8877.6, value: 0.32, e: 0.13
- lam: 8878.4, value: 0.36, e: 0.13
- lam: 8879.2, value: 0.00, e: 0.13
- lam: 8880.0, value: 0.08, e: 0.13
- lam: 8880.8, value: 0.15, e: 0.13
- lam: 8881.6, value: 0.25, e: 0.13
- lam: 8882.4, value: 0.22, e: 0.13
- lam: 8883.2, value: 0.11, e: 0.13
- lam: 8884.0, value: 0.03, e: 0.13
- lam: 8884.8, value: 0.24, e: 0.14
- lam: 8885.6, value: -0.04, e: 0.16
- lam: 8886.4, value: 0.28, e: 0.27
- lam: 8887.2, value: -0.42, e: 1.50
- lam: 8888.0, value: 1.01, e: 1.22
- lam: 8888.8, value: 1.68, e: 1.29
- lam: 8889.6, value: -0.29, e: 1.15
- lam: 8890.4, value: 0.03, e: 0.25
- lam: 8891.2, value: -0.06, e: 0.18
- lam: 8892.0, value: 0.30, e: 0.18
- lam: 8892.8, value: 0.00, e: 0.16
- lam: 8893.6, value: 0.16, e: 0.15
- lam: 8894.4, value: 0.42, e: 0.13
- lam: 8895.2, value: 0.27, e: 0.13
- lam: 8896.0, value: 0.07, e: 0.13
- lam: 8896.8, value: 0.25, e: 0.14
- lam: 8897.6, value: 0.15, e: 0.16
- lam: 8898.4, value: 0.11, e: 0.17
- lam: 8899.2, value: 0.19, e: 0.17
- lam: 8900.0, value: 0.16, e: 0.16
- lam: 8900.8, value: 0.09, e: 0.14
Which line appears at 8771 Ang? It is H-beta 4861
